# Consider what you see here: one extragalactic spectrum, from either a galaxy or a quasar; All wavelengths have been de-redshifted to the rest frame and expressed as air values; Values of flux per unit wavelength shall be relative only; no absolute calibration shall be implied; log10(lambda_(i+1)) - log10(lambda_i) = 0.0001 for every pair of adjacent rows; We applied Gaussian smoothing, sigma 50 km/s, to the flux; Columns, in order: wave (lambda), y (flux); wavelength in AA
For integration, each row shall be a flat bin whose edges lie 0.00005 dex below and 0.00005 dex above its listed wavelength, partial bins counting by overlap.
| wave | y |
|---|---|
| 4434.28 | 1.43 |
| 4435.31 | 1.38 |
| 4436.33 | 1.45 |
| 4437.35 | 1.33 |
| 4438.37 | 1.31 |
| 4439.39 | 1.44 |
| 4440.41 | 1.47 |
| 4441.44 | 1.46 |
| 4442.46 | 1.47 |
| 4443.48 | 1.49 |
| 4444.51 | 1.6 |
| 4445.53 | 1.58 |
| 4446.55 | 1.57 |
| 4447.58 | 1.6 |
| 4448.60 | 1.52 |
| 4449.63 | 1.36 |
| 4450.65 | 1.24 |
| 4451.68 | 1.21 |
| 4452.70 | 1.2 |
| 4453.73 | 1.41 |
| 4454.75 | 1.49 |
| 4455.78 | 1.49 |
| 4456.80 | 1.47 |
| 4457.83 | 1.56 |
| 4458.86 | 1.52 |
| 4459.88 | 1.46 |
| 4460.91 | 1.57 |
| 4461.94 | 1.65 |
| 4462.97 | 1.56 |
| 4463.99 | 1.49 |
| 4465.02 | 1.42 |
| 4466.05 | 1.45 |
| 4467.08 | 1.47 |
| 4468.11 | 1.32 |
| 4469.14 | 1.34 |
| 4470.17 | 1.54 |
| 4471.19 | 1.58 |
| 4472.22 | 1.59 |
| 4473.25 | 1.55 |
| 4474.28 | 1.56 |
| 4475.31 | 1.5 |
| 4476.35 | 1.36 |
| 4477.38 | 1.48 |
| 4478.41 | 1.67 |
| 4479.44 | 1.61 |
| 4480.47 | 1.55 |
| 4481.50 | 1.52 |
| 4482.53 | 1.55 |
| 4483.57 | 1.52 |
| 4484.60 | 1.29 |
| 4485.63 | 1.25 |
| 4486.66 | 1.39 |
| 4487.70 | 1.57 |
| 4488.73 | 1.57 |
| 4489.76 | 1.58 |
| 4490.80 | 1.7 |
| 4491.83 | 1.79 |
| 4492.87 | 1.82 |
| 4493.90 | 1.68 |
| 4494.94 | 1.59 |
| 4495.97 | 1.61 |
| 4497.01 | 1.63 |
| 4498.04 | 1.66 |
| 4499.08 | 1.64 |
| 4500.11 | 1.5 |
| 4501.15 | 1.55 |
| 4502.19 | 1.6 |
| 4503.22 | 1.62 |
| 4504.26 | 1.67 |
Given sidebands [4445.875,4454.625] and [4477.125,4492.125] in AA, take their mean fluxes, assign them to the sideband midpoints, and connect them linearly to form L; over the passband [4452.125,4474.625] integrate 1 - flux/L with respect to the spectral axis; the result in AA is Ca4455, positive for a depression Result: -0.5 AA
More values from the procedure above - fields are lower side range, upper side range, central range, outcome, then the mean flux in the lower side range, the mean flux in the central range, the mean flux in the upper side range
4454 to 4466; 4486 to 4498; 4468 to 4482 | 0.43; 1.51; 1.52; 1.63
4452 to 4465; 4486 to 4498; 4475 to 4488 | 0.83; 1.48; 1.48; 1.63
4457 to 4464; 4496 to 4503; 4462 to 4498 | 0.84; 1.54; 1.54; 1.6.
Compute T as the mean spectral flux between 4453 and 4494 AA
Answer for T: 1.52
